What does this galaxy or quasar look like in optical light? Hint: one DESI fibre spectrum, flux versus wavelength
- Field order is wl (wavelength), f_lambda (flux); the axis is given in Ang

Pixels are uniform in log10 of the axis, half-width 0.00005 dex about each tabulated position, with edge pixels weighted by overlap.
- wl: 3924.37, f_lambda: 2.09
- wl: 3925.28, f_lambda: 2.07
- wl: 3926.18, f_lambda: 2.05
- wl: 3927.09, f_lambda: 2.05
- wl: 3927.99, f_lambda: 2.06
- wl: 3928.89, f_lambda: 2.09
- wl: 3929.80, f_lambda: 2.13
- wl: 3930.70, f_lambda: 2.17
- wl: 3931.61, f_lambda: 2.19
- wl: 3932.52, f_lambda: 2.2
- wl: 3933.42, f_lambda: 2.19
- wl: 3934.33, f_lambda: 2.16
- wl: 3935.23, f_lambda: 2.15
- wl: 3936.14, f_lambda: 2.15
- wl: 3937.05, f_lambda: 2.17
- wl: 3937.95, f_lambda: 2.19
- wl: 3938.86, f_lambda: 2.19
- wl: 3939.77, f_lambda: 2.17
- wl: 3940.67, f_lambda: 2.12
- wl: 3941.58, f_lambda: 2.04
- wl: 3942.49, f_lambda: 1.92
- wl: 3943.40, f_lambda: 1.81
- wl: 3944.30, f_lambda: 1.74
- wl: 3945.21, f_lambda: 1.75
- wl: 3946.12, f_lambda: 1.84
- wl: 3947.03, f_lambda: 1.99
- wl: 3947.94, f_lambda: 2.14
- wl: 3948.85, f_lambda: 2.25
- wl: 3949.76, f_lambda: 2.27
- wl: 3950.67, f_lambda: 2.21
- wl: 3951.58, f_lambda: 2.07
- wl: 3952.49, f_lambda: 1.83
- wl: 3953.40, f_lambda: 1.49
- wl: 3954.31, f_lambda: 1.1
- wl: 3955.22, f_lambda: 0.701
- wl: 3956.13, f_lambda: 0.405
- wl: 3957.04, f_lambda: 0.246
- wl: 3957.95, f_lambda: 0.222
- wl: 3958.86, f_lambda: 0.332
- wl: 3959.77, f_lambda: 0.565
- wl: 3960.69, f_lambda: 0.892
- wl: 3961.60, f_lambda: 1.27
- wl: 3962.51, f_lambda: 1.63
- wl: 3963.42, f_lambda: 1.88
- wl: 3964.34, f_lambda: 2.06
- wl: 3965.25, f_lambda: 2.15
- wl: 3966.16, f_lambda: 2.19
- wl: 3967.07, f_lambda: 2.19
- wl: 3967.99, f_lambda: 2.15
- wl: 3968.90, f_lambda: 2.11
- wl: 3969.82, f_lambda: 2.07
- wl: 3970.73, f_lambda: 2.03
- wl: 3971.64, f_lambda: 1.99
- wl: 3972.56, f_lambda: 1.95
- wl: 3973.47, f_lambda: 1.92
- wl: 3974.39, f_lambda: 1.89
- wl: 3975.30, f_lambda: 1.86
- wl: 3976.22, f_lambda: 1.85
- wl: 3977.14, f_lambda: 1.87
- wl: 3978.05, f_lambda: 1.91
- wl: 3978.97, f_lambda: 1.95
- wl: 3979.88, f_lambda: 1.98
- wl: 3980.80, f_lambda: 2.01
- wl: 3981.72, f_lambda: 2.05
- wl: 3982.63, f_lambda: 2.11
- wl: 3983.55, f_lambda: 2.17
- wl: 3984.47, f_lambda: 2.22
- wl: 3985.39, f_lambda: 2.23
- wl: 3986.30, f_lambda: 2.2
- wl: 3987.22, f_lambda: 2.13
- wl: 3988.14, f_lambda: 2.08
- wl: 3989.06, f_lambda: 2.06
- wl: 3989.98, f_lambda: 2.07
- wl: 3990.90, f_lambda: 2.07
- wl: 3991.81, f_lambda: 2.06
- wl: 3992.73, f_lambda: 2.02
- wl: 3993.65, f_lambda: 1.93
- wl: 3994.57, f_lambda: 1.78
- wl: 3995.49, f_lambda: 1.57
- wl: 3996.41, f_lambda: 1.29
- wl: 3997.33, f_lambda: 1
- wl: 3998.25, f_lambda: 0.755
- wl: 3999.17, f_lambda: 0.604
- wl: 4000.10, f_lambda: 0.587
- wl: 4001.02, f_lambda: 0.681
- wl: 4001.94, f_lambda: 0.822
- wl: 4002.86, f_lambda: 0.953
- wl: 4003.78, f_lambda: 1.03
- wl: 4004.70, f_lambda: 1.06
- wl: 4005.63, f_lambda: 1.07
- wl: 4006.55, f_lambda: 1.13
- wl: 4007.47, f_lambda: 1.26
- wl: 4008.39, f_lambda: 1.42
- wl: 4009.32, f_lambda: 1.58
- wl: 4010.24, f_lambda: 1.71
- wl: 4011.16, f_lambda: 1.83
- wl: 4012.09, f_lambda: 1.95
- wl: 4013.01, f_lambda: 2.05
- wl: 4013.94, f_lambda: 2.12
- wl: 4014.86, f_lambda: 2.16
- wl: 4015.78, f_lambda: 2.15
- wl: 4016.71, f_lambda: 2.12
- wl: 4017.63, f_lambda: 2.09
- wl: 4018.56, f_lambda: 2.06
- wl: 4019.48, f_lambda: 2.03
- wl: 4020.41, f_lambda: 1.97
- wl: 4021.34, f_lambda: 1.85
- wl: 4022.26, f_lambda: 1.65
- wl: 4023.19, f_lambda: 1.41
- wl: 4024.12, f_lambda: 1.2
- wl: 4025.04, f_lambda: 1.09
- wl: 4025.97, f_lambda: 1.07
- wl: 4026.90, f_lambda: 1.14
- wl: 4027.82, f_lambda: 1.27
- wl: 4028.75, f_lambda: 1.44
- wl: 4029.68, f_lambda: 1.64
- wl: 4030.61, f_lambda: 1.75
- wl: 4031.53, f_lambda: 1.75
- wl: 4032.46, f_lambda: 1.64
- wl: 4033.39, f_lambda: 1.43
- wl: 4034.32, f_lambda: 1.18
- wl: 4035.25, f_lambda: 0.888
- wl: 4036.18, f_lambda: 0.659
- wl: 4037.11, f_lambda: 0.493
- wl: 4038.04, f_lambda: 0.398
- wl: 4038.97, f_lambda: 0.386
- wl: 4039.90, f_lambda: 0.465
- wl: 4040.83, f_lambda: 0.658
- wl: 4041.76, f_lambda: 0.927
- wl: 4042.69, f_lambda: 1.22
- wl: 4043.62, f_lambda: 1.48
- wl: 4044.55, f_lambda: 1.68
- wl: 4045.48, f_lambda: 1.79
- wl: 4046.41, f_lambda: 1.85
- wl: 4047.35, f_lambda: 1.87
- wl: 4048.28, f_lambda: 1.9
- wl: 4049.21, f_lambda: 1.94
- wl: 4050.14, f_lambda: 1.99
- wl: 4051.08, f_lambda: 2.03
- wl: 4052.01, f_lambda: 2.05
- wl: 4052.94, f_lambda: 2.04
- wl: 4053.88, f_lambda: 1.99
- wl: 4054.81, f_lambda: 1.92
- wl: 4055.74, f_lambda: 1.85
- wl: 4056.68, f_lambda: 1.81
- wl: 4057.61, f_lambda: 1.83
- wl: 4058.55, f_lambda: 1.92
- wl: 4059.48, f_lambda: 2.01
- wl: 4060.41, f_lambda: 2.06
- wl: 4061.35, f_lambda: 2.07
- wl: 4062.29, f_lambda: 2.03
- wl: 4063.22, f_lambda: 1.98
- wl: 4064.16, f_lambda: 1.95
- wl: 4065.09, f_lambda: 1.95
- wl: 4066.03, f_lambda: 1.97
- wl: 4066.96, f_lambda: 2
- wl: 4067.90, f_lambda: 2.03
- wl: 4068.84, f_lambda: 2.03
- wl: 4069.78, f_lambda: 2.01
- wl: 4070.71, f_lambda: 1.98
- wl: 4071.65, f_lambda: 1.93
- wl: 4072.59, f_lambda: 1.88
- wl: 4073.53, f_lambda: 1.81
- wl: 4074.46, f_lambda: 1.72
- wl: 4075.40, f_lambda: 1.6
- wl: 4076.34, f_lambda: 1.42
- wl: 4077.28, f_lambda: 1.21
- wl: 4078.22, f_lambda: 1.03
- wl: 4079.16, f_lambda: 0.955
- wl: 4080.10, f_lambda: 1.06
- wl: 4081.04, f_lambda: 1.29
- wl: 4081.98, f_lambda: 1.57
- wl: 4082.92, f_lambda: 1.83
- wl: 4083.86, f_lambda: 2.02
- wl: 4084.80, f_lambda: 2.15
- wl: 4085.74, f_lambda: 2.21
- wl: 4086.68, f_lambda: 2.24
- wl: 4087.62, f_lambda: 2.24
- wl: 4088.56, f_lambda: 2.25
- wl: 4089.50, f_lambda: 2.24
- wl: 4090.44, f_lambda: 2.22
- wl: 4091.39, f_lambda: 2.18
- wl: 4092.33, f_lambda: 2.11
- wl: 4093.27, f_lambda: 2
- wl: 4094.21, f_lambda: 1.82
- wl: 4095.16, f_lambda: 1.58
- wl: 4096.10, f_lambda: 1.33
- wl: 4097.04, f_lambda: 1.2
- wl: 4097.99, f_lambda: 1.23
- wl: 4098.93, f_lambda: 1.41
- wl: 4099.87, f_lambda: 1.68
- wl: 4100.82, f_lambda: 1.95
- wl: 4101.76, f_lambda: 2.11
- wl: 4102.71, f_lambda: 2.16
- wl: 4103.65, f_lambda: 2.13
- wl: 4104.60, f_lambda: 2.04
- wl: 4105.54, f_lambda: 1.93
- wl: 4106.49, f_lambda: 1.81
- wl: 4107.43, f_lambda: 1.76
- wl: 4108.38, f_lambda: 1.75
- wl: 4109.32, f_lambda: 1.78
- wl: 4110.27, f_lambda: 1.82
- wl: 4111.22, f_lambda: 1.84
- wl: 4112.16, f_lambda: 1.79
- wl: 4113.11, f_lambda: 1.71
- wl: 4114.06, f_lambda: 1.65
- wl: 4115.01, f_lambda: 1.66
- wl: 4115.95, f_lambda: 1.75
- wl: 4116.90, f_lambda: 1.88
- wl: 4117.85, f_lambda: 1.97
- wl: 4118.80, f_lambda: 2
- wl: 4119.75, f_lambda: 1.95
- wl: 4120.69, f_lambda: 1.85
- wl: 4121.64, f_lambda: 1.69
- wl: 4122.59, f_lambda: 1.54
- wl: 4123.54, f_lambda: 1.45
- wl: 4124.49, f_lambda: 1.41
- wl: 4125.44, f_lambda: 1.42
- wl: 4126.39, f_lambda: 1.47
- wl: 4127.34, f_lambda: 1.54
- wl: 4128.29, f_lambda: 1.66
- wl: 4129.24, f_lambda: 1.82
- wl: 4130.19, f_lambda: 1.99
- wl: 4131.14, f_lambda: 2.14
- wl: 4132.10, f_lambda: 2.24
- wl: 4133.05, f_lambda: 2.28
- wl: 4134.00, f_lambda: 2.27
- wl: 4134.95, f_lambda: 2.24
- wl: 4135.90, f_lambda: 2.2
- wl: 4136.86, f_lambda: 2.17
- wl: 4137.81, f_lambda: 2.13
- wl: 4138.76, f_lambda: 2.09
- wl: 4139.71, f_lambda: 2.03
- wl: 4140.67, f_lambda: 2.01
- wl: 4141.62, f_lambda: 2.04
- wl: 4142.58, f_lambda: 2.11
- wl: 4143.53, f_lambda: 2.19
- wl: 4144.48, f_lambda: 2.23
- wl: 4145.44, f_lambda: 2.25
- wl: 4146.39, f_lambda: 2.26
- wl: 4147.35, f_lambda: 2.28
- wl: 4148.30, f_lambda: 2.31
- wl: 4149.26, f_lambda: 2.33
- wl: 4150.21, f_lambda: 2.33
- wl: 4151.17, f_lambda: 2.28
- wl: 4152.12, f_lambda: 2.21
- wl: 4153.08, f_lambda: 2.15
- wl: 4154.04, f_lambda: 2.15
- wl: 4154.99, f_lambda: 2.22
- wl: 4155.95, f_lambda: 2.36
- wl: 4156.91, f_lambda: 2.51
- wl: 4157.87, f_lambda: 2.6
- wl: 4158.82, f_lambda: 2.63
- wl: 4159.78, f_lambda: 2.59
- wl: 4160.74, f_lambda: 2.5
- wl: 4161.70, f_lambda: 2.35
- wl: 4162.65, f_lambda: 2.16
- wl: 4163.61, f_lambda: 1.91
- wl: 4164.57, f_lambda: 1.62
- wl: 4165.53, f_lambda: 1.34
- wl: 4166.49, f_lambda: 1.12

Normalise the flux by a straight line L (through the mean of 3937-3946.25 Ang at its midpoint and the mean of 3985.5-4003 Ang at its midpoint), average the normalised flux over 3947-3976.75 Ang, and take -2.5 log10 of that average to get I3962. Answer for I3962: 0.11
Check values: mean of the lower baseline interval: 1.99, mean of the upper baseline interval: 1.53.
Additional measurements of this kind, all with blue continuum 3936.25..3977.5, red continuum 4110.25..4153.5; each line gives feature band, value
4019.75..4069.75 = 0.17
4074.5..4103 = 0.10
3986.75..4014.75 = 0.19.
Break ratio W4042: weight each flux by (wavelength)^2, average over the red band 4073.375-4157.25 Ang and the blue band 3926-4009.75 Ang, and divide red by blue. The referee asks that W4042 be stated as 1.2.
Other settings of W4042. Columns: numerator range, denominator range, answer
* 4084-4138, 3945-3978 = 1.22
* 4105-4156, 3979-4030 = 1.28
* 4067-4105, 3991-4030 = 1.25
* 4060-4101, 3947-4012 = 1.17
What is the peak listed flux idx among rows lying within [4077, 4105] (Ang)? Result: 2.25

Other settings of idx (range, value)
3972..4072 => 2.23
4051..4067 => 2.07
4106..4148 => 2.28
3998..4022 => 2.16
